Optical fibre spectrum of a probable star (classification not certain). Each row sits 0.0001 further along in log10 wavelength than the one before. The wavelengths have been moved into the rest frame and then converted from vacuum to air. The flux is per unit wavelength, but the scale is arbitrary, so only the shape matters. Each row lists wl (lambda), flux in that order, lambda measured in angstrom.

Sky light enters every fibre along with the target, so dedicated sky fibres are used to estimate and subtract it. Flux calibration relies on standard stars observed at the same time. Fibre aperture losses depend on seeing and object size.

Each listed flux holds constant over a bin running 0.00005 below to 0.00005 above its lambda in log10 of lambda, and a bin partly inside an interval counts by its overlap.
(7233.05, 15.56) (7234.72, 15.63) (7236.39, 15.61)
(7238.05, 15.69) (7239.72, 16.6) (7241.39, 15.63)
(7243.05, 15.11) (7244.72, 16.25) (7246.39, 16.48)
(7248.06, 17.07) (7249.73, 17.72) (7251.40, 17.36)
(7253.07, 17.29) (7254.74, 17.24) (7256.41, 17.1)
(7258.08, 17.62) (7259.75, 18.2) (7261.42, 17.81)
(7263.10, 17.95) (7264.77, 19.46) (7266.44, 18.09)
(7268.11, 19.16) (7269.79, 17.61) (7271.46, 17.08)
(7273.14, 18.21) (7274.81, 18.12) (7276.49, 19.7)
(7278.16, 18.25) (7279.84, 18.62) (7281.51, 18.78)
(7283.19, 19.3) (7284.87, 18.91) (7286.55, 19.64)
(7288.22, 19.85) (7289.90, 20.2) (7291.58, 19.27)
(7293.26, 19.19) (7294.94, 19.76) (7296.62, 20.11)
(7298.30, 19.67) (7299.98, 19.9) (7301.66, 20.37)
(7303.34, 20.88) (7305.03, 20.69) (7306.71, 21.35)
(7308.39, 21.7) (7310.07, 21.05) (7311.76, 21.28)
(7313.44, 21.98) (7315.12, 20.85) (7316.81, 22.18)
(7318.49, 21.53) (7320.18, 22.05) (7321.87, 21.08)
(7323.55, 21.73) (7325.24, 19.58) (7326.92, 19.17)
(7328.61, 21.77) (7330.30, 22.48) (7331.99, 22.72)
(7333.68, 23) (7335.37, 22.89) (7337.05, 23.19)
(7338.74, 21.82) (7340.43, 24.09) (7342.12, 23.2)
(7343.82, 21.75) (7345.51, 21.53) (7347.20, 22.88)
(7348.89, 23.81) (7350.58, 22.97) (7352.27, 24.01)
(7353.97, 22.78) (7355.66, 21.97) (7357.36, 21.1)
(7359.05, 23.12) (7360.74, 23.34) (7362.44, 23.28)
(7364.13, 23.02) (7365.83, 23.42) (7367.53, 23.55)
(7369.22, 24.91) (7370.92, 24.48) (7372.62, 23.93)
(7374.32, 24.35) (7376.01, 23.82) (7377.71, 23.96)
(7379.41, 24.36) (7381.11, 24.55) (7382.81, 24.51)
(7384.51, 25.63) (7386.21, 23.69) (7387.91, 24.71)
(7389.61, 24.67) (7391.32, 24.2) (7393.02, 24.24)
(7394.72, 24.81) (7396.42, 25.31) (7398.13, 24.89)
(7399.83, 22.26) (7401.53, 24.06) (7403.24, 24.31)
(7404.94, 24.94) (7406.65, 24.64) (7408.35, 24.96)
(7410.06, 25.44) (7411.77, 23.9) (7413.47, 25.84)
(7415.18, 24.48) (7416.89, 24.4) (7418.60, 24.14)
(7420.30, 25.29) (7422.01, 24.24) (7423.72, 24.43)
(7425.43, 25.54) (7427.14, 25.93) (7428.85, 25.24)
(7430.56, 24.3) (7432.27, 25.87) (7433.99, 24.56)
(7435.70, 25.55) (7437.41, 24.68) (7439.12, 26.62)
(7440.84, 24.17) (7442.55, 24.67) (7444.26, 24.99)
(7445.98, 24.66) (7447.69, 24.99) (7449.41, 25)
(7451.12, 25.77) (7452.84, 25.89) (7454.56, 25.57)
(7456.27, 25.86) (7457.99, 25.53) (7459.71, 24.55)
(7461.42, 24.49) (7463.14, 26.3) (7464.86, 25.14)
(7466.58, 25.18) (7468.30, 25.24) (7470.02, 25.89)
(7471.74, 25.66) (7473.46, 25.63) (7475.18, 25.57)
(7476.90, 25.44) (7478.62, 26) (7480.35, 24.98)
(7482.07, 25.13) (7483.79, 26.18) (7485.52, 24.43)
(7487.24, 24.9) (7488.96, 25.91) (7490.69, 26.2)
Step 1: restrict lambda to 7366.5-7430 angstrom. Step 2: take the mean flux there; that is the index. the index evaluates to 24.6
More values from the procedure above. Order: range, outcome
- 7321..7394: 23.2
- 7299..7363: 22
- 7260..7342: 20.3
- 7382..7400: 24.5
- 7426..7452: 25.1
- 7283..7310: 20.1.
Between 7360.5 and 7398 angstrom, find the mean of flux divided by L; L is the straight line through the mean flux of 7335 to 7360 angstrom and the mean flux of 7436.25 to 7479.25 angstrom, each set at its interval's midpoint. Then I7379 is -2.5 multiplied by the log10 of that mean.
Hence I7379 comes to -0.03 mag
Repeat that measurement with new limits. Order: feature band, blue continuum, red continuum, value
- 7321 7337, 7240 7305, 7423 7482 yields -0.06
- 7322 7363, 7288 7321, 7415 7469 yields -0.02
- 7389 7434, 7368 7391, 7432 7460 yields 0.00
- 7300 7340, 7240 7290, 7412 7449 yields -0.06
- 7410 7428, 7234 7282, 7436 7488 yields -0.05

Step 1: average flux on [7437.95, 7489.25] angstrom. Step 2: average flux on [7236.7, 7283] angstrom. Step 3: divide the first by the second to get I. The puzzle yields 1.44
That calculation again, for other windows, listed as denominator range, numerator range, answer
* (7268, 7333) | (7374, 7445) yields 1.22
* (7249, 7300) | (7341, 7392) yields 1.27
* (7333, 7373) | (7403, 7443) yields 1.08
